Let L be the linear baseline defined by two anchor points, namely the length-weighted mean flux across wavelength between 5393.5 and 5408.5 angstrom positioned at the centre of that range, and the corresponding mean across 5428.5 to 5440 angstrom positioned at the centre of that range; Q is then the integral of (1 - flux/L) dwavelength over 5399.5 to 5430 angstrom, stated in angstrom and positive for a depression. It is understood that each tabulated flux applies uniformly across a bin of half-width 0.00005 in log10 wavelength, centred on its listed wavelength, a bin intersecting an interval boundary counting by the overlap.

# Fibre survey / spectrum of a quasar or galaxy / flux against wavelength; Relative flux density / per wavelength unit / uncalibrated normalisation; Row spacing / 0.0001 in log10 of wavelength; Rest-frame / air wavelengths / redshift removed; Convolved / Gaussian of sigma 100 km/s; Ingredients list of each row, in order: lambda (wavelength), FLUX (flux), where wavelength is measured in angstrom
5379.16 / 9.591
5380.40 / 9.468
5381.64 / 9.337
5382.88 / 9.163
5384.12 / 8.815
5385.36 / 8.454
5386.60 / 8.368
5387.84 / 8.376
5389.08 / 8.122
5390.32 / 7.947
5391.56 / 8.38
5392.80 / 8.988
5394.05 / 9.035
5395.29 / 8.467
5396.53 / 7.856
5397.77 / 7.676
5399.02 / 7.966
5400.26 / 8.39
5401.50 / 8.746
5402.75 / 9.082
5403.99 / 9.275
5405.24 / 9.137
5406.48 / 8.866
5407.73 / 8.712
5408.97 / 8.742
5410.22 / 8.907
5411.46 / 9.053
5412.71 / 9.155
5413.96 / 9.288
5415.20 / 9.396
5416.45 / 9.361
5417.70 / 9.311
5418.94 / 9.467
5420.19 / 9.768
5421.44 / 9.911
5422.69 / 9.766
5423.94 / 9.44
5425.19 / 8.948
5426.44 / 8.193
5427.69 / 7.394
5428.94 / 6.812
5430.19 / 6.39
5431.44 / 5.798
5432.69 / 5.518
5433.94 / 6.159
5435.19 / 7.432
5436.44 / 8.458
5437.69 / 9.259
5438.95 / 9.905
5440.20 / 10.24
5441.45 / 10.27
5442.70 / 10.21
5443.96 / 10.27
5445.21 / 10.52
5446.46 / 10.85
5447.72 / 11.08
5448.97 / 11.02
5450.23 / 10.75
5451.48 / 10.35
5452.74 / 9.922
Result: -3.05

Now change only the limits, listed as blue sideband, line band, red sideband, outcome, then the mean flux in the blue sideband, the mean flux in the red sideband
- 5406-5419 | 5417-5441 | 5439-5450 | 3.61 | 9.1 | 10.5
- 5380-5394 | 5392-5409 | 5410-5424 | 0.71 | 8.67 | 9.42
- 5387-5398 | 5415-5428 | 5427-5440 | -2.58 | 8.34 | 7.41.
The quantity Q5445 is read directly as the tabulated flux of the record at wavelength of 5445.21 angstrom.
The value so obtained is 10.52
